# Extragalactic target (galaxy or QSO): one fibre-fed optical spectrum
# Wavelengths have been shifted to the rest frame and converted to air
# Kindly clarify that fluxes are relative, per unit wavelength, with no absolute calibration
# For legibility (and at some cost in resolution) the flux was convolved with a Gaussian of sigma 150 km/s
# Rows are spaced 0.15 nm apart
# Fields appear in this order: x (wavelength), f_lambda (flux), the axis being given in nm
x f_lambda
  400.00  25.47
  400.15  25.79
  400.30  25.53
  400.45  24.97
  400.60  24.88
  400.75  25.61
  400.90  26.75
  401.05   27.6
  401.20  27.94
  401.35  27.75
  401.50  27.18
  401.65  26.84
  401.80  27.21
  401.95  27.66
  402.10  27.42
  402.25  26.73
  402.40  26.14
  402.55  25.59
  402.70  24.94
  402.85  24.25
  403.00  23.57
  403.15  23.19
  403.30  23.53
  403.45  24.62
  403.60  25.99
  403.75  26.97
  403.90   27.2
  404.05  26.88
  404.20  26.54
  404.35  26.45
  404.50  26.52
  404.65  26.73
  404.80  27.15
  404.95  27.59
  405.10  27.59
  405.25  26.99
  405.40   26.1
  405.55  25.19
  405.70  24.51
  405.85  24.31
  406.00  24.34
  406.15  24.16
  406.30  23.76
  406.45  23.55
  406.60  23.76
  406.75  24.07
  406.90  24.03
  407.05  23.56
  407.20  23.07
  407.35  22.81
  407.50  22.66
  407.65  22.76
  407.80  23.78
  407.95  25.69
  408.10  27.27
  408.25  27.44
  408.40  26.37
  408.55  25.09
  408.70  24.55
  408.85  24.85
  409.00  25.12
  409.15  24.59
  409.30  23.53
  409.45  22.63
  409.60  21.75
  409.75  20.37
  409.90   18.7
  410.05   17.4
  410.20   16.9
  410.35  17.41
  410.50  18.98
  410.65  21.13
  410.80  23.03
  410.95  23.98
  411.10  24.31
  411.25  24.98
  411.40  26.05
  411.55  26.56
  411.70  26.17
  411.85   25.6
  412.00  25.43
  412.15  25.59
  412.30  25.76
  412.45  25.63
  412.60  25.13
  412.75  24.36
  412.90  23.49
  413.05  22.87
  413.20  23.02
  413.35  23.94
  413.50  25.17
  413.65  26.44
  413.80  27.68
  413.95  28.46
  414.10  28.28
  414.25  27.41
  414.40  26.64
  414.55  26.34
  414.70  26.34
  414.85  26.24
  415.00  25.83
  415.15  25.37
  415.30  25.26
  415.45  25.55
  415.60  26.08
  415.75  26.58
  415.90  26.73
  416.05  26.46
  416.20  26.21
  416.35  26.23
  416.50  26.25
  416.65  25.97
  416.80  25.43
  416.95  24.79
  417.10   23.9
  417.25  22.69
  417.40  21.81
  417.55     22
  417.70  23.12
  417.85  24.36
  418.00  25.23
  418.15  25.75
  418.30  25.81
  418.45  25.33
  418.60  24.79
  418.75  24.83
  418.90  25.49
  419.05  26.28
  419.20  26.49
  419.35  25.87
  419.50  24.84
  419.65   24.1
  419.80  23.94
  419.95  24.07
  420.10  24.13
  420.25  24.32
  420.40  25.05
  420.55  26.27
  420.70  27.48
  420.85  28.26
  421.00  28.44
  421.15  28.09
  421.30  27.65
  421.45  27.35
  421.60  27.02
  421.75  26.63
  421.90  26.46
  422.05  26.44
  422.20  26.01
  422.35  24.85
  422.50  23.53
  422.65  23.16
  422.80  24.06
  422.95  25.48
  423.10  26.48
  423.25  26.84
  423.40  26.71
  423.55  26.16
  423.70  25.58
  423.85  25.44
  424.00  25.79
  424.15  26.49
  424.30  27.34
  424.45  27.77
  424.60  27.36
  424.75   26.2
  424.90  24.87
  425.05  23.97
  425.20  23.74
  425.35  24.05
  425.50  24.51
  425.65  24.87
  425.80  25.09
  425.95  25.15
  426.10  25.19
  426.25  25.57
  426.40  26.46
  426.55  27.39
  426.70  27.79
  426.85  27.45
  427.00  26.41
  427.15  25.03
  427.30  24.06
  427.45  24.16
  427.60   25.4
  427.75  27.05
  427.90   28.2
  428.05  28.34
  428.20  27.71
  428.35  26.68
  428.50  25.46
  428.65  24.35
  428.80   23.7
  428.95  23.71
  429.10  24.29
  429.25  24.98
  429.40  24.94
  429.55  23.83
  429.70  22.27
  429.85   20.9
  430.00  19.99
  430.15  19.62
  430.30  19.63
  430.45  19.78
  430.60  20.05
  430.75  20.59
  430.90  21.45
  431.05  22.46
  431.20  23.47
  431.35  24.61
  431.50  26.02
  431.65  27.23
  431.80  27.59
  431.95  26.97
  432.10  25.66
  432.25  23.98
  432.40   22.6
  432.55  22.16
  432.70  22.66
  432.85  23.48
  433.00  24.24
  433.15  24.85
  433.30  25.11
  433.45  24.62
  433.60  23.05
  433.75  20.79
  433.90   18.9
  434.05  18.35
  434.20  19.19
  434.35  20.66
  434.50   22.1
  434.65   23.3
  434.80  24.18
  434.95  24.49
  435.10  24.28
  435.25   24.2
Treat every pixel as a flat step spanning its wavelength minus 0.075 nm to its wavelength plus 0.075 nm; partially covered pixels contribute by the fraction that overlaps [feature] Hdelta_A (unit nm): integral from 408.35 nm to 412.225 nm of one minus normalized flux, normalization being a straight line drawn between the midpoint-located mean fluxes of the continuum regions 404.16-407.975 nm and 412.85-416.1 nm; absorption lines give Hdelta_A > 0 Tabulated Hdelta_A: 0.35 nm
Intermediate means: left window 24.9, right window 25.9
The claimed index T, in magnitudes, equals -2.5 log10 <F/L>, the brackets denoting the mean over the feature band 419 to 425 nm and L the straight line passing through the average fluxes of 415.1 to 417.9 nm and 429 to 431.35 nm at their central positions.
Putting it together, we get -0.10 mag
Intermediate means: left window 25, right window 22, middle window 26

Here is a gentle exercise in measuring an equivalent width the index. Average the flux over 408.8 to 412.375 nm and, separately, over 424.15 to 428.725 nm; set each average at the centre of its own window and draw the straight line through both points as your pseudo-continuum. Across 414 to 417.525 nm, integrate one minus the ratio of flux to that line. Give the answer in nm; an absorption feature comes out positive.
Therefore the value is -0.27 nm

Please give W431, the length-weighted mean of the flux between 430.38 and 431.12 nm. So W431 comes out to 20.9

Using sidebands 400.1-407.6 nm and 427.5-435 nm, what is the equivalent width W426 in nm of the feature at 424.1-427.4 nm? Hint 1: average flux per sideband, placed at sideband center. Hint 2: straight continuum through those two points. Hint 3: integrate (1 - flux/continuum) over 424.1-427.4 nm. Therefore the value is -0.25 nm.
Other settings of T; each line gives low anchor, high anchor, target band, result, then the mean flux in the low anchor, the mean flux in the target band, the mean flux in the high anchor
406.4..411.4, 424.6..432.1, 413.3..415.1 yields -0.13 mag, 23.1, 26.6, 24.6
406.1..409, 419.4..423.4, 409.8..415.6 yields 0.02 mag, 24.4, 24.4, 25.8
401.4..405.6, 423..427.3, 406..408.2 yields 0.09 mag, 26.2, 24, 25.9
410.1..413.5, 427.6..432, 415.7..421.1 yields -0.07 mag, 23.6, 25.3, 24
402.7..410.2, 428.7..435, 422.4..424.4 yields -0.10 mag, 24.5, 25.6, 22.9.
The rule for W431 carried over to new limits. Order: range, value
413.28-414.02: 26.3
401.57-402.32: 27.2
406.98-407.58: 23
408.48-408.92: 24.8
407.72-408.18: 25.6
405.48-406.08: 24.6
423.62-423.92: 25.5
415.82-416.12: 26.6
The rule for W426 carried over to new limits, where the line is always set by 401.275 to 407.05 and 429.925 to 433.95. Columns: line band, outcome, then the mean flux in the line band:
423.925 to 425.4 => -0.13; 25.8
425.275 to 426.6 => -0.10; 25.3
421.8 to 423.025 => -0.06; 25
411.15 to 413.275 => -0.01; 25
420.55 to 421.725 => -0.17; 27.6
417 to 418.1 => 0.05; 23.4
